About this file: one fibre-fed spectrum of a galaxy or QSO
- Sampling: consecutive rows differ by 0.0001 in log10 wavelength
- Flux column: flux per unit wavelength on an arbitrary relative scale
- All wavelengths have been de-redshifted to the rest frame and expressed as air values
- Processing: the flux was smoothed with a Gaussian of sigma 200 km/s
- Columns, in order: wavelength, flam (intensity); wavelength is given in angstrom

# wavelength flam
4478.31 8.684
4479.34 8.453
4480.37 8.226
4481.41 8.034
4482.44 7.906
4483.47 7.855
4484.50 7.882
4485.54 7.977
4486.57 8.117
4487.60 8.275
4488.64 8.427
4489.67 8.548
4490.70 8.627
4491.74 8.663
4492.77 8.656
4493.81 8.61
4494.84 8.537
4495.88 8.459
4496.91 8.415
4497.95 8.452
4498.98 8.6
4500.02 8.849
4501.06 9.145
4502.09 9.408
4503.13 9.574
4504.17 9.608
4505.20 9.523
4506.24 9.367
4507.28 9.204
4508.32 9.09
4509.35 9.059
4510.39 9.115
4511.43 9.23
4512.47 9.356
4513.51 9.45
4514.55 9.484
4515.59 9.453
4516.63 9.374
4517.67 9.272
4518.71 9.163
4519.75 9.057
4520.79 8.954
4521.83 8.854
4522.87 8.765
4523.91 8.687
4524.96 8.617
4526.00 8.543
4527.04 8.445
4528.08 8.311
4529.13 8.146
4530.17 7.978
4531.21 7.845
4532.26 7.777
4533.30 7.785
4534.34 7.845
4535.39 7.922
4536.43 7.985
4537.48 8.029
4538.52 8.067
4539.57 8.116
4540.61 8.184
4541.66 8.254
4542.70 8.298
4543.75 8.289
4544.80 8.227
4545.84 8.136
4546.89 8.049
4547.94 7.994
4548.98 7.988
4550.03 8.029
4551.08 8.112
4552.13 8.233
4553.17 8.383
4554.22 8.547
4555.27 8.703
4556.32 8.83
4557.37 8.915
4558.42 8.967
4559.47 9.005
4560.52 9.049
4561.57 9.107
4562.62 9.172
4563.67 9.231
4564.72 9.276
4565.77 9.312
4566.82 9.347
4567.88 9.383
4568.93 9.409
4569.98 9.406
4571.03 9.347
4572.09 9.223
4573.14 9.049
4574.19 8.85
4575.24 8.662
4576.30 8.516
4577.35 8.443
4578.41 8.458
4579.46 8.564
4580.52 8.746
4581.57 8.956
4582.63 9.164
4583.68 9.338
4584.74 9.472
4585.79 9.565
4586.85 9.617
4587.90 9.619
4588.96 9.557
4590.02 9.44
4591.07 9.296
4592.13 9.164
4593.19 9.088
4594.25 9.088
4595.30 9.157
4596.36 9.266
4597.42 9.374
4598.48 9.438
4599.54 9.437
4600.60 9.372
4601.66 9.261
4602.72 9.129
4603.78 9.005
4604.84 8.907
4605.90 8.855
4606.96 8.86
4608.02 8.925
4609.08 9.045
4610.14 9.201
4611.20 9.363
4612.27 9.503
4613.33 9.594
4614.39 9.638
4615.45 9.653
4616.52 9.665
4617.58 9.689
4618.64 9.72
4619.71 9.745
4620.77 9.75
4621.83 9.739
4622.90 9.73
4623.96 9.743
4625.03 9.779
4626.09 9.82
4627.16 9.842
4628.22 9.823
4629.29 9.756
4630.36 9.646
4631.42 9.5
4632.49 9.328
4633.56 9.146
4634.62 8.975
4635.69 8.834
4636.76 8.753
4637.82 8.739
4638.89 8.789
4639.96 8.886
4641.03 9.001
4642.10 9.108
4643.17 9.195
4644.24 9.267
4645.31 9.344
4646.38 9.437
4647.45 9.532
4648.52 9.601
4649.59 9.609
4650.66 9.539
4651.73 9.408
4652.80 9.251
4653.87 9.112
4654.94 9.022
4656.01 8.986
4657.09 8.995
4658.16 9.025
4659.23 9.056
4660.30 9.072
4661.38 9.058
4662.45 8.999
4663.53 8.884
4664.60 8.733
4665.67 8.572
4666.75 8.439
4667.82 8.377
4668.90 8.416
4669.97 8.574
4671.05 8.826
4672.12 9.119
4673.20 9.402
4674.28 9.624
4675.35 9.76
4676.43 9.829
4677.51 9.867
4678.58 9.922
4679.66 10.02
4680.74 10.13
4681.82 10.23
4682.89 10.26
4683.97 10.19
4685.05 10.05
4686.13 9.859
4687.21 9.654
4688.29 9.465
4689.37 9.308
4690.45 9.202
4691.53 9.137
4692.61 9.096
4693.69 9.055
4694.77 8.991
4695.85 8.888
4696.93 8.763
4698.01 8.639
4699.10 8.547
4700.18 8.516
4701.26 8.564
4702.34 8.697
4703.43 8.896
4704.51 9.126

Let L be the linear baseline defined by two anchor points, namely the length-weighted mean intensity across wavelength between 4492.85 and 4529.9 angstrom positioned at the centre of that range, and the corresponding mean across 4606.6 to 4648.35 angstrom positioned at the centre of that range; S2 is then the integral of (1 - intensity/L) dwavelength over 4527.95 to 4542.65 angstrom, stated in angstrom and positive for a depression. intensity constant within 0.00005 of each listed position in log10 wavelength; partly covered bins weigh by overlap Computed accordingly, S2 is 1.7 angstrom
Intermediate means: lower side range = 8.96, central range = 8.02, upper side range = 9.39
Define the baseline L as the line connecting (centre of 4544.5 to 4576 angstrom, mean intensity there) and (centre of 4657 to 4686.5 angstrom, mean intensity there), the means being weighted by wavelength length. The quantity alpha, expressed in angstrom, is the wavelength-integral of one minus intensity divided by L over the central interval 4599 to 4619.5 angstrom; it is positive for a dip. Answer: -0.6 angstrom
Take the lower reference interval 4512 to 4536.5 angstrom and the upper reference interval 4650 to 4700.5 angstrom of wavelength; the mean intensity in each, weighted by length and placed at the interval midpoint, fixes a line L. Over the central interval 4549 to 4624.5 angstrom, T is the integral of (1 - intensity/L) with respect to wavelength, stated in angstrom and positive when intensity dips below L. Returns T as -2.3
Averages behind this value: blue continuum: 8.64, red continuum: 9.24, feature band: 9.15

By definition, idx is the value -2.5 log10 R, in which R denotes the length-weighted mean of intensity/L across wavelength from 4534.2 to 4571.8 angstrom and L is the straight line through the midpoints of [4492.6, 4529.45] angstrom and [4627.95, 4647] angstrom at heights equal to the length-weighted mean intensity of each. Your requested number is 0.05 mag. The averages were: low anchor 8.97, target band 8.6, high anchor 9.18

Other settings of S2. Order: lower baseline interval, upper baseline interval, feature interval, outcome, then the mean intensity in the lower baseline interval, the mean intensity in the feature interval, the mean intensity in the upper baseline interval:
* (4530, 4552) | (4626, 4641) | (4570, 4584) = -0.6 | 8.05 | 8.88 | 9.25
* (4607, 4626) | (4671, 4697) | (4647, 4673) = 1.5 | 9.55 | 9.01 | 9.57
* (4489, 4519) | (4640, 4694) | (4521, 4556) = 3.4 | 9.04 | 8.23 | 9.31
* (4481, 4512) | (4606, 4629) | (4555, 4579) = 0.4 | 8.71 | 9.03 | 9.55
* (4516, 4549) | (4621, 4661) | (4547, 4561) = 0.1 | 8.35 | 8.5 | 9.31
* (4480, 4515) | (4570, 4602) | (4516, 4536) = 0.9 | 8.76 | 8.5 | 9.15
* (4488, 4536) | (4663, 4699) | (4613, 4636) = -1.2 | 8.78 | 9.6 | 9.3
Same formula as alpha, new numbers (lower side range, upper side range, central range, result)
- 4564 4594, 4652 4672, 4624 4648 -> -0.9 angstrom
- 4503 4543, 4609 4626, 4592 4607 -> 0.4 angstrom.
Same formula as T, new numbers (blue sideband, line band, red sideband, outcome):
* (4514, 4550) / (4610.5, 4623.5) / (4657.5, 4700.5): -1.1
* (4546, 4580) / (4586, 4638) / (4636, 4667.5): -2.5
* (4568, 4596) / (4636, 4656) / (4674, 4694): 0.7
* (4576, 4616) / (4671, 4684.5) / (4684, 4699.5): -0.9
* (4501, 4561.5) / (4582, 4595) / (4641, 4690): -0.6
